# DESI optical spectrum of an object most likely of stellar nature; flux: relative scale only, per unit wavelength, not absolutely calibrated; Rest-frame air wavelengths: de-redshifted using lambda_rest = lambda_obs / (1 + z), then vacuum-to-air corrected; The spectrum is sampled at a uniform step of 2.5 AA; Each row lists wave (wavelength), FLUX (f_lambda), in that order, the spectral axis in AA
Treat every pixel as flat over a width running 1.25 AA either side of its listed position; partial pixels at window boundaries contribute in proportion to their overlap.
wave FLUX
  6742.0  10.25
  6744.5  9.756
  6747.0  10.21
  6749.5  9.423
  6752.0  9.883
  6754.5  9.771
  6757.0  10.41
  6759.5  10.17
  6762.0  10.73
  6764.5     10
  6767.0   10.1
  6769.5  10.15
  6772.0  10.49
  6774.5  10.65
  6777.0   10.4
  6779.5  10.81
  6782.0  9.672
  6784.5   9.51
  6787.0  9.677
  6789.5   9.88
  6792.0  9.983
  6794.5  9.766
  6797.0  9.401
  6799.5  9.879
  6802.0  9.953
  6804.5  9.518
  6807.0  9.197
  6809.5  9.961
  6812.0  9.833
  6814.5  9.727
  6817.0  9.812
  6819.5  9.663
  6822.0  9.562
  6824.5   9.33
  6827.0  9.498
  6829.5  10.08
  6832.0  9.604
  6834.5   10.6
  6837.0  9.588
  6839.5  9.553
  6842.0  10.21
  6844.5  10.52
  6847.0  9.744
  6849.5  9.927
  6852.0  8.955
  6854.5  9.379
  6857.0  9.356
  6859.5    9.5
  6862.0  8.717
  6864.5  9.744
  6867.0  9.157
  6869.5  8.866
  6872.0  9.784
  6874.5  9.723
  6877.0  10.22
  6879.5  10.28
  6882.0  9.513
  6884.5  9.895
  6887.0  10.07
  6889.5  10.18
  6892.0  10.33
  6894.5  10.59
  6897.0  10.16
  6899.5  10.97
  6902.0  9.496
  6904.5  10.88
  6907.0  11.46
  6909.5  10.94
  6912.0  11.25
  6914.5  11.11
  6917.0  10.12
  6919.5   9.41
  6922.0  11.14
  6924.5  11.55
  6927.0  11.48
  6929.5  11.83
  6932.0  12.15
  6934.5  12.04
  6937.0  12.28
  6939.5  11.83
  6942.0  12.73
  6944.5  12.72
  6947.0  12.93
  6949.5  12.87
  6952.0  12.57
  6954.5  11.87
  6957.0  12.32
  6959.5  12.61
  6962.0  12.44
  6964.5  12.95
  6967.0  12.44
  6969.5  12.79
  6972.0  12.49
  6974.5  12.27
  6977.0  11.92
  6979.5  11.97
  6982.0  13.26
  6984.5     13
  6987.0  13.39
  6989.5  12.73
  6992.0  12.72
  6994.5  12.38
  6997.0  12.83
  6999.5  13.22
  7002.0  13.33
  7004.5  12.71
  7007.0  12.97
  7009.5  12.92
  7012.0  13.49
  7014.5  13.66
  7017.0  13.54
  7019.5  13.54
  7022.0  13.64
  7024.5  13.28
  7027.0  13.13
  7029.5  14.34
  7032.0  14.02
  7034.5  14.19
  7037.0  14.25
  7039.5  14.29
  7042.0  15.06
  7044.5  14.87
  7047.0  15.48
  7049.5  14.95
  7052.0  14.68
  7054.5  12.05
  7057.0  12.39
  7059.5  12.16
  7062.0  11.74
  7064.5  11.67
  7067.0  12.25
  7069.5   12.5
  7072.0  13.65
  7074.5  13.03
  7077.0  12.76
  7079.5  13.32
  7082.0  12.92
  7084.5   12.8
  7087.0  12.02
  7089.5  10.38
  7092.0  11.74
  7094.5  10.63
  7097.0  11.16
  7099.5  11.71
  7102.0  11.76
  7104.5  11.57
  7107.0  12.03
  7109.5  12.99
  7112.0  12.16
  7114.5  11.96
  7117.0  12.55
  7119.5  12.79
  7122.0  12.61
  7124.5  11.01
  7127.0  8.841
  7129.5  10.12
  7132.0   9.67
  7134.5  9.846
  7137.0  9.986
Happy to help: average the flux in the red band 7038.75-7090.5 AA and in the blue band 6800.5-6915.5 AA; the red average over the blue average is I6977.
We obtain 1.32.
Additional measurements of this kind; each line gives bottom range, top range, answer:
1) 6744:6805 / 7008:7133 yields 1.27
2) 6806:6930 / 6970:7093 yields 1.30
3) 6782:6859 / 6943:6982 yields 1.29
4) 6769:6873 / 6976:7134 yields 1.30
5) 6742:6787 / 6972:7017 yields 1.27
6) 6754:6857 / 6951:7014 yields 1.29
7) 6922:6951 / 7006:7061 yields 1.13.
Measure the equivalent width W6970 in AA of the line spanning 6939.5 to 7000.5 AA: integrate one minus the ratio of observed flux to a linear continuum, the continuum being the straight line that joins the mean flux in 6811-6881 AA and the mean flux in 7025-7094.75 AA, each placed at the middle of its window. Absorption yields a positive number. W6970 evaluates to -4.9 AA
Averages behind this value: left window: 9.68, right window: 13.2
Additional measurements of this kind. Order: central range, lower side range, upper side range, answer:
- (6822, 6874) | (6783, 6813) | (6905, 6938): 3.7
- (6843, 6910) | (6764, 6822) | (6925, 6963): 7.8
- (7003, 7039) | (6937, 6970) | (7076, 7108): -4.0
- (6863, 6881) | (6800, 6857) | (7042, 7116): 1.0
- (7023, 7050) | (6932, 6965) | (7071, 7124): -4.5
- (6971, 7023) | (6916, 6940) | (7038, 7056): 0.8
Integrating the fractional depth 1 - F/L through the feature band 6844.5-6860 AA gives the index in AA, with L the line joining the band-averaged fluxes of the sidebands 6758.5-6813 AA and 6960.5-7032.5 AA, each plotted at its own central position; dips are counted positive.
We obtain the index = 2.0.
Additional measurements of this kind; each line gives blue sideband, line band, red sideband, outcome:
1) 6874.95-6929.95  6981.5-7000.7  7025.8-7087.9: -1.2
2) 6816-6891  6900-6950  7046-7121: -4.3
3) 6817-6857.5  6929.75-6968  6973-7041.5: -1.3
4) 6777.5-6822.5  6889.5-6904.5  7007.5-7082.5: 1.2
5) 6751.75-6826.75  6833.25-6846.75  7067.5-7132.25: 0.2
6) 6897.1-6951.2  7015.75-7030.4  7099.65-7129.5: -2.4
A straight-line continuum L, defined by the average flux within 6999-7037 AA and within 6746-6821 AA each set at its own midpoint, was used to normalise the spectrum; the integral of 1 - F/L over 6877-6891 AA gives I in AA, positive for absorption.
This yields 1.8 AA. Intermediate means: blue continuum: 9.95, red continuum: 13.5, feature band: 10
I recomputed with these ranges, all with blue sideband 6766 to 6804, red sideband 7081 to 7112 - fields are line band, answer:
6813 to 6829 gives 0.93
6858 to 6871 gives 1.56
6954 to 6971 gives -2.27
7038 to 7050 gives -3.55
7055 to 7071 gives -0.71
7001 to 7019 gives -3.07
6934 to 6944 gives -1.25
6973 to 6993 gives -2.68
